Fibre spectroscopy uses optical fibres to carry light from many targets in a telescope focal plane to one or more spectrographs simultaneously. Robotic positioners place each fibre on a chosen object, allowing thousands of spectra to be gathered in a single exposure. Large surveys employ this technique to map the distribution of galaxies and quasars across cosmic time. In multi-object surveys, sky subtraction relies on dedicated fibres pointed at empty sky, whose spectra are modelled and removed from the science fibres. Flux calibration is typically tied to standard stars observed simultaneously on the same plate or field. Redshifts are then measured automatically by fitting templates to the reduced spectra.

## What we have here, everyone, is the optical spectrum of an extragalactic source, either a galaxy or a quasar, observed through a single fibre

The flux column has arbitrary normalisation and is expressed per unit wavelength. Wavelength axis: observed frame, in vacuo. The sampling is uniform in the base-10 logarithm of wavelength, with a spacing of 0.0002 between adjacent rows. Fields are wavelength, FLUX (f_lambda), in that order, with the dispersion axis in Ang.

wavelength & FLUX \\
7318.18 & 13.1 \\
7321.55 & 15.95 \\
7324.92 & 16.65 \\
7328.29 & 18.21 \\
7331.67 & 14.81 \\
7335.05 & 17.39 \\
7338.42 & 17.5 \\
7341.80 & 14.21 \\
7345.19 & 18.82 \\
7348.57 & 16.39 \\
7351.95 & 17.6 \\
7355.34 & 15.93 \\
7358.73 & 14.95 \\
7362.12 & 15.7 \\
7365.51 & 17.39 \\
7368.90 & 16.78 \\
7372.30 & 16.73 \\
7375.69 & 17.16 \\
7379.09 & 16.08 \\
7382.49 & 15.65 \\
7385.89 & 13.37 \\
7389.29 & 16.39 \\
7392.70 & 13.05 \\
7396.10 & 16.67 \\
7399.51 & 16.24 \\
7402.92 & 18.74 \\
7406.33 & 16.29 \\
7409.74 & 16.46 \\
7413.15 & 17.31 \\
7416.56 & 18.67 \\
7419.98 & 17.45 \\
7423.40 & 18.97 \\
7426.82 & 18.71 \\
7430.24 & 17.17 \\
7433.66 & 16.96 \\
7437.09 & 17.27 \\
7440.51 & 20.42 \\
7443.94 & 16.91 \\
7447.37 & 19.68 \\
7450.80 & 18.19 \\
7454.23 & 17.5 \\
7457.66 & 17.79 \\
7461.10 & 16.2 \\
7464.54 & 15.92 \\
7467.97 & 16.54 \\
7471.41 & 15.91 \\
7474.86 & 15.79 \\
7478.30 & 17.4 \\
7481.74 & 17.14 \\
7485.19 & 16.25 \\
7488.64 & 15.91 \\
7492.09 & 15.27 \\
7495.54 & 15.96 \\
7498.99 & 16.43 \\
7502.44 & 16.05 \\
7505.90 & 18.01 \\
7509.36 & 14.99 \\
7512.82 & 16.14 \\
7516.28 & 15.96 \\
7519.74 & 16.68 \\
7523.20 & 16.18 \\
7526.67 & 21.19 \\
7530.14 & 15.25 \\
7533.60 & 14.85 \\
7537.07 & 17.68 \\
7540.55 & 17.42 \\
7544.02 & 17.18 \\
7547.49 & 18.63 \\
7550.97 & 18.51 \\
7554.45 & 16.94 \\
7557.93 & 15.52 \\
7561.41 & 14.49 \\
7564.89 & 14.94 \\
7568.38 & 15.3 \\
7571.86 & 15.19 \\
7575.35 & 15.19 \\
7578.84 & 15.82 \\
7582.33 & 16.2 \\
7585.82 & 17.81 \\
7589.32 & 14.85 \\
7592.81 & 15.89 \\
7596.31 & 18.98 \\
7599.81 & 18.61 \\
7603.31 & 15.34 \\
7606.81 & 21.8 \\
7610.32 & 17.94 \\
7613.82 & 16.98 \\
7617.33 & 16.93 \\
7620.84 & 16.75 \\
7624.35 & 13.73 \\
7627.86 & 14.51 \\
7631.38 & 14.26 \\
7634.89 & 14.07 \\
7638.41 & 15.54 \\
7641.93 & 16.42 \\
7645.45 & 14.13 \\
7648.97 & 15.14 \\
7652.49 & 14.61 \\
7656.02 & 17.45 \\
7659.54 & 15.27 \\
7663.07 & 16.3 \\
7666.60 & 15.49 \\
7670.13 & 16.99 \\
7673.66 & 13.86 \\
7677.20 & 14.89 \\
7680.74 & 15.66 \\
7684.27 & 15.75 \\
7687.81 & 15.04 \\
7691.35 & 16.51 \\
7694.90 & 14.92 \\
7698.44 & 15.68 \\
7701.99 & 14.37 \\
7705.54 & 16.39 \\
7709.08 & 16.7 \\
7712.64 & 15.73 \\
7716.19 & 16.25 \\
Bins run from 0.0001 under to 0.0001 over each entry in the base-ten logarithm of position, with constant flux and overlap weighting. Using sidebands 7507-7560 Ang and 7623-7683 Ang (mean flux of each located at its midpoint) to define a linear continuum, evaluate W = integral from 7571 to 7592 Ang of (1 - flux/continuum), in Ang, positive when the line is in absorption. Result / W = 0.4 Ang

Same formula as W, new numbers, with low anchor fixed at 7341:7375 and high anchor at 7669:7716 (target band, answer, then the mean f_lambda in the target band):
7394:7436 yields -2.7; 17.4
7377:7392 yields 1.1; 15.3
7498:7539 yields -1.4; 16.6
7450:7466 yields -0.8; 17.1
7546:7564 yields -0.8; 16.7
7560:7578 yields 1.0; 15.1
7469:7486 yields -0.3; 16.5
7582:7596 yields -0.5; 16.5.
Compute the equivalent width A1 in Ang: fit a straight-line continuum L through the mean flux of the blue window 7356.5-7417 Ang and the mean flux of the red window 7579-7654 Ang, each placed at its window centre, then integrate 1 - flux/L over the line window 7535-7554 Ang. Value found -1.80 Ang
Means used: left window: 16.3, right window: 16.2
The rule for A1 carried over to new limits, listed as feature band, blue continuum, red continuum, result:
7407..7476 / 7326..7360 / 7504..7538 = -3.5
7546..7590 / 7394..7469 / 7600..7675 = 1.0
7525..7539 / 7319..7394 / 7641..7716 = -1.2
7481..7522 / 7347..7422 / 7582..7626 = 1.4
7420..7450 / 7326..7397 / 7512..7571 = -3.3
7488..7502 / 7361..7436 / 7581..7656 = 0.5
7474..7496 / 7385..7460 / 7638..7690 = 0.7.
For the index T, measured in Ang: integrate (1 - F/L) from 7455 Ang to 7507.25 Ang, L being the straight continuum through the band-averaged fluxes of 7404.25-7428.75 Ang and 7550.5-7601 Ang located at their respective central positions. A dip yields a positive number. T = 2.0 Ang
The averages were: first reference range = 17.7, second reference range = 16.2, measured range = 16.4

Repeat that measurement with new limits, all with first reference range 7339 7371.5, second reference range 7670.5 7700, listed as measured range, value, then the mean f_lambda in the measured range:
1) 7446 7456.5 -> -1.5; 18.4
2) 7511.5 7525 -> -0.3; 16.3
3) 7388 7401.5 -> 0.6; 15.6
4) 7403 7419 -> -1.1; 17.4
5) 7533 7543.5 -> -0.7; 16.9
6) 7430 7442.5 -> -1.4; 18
